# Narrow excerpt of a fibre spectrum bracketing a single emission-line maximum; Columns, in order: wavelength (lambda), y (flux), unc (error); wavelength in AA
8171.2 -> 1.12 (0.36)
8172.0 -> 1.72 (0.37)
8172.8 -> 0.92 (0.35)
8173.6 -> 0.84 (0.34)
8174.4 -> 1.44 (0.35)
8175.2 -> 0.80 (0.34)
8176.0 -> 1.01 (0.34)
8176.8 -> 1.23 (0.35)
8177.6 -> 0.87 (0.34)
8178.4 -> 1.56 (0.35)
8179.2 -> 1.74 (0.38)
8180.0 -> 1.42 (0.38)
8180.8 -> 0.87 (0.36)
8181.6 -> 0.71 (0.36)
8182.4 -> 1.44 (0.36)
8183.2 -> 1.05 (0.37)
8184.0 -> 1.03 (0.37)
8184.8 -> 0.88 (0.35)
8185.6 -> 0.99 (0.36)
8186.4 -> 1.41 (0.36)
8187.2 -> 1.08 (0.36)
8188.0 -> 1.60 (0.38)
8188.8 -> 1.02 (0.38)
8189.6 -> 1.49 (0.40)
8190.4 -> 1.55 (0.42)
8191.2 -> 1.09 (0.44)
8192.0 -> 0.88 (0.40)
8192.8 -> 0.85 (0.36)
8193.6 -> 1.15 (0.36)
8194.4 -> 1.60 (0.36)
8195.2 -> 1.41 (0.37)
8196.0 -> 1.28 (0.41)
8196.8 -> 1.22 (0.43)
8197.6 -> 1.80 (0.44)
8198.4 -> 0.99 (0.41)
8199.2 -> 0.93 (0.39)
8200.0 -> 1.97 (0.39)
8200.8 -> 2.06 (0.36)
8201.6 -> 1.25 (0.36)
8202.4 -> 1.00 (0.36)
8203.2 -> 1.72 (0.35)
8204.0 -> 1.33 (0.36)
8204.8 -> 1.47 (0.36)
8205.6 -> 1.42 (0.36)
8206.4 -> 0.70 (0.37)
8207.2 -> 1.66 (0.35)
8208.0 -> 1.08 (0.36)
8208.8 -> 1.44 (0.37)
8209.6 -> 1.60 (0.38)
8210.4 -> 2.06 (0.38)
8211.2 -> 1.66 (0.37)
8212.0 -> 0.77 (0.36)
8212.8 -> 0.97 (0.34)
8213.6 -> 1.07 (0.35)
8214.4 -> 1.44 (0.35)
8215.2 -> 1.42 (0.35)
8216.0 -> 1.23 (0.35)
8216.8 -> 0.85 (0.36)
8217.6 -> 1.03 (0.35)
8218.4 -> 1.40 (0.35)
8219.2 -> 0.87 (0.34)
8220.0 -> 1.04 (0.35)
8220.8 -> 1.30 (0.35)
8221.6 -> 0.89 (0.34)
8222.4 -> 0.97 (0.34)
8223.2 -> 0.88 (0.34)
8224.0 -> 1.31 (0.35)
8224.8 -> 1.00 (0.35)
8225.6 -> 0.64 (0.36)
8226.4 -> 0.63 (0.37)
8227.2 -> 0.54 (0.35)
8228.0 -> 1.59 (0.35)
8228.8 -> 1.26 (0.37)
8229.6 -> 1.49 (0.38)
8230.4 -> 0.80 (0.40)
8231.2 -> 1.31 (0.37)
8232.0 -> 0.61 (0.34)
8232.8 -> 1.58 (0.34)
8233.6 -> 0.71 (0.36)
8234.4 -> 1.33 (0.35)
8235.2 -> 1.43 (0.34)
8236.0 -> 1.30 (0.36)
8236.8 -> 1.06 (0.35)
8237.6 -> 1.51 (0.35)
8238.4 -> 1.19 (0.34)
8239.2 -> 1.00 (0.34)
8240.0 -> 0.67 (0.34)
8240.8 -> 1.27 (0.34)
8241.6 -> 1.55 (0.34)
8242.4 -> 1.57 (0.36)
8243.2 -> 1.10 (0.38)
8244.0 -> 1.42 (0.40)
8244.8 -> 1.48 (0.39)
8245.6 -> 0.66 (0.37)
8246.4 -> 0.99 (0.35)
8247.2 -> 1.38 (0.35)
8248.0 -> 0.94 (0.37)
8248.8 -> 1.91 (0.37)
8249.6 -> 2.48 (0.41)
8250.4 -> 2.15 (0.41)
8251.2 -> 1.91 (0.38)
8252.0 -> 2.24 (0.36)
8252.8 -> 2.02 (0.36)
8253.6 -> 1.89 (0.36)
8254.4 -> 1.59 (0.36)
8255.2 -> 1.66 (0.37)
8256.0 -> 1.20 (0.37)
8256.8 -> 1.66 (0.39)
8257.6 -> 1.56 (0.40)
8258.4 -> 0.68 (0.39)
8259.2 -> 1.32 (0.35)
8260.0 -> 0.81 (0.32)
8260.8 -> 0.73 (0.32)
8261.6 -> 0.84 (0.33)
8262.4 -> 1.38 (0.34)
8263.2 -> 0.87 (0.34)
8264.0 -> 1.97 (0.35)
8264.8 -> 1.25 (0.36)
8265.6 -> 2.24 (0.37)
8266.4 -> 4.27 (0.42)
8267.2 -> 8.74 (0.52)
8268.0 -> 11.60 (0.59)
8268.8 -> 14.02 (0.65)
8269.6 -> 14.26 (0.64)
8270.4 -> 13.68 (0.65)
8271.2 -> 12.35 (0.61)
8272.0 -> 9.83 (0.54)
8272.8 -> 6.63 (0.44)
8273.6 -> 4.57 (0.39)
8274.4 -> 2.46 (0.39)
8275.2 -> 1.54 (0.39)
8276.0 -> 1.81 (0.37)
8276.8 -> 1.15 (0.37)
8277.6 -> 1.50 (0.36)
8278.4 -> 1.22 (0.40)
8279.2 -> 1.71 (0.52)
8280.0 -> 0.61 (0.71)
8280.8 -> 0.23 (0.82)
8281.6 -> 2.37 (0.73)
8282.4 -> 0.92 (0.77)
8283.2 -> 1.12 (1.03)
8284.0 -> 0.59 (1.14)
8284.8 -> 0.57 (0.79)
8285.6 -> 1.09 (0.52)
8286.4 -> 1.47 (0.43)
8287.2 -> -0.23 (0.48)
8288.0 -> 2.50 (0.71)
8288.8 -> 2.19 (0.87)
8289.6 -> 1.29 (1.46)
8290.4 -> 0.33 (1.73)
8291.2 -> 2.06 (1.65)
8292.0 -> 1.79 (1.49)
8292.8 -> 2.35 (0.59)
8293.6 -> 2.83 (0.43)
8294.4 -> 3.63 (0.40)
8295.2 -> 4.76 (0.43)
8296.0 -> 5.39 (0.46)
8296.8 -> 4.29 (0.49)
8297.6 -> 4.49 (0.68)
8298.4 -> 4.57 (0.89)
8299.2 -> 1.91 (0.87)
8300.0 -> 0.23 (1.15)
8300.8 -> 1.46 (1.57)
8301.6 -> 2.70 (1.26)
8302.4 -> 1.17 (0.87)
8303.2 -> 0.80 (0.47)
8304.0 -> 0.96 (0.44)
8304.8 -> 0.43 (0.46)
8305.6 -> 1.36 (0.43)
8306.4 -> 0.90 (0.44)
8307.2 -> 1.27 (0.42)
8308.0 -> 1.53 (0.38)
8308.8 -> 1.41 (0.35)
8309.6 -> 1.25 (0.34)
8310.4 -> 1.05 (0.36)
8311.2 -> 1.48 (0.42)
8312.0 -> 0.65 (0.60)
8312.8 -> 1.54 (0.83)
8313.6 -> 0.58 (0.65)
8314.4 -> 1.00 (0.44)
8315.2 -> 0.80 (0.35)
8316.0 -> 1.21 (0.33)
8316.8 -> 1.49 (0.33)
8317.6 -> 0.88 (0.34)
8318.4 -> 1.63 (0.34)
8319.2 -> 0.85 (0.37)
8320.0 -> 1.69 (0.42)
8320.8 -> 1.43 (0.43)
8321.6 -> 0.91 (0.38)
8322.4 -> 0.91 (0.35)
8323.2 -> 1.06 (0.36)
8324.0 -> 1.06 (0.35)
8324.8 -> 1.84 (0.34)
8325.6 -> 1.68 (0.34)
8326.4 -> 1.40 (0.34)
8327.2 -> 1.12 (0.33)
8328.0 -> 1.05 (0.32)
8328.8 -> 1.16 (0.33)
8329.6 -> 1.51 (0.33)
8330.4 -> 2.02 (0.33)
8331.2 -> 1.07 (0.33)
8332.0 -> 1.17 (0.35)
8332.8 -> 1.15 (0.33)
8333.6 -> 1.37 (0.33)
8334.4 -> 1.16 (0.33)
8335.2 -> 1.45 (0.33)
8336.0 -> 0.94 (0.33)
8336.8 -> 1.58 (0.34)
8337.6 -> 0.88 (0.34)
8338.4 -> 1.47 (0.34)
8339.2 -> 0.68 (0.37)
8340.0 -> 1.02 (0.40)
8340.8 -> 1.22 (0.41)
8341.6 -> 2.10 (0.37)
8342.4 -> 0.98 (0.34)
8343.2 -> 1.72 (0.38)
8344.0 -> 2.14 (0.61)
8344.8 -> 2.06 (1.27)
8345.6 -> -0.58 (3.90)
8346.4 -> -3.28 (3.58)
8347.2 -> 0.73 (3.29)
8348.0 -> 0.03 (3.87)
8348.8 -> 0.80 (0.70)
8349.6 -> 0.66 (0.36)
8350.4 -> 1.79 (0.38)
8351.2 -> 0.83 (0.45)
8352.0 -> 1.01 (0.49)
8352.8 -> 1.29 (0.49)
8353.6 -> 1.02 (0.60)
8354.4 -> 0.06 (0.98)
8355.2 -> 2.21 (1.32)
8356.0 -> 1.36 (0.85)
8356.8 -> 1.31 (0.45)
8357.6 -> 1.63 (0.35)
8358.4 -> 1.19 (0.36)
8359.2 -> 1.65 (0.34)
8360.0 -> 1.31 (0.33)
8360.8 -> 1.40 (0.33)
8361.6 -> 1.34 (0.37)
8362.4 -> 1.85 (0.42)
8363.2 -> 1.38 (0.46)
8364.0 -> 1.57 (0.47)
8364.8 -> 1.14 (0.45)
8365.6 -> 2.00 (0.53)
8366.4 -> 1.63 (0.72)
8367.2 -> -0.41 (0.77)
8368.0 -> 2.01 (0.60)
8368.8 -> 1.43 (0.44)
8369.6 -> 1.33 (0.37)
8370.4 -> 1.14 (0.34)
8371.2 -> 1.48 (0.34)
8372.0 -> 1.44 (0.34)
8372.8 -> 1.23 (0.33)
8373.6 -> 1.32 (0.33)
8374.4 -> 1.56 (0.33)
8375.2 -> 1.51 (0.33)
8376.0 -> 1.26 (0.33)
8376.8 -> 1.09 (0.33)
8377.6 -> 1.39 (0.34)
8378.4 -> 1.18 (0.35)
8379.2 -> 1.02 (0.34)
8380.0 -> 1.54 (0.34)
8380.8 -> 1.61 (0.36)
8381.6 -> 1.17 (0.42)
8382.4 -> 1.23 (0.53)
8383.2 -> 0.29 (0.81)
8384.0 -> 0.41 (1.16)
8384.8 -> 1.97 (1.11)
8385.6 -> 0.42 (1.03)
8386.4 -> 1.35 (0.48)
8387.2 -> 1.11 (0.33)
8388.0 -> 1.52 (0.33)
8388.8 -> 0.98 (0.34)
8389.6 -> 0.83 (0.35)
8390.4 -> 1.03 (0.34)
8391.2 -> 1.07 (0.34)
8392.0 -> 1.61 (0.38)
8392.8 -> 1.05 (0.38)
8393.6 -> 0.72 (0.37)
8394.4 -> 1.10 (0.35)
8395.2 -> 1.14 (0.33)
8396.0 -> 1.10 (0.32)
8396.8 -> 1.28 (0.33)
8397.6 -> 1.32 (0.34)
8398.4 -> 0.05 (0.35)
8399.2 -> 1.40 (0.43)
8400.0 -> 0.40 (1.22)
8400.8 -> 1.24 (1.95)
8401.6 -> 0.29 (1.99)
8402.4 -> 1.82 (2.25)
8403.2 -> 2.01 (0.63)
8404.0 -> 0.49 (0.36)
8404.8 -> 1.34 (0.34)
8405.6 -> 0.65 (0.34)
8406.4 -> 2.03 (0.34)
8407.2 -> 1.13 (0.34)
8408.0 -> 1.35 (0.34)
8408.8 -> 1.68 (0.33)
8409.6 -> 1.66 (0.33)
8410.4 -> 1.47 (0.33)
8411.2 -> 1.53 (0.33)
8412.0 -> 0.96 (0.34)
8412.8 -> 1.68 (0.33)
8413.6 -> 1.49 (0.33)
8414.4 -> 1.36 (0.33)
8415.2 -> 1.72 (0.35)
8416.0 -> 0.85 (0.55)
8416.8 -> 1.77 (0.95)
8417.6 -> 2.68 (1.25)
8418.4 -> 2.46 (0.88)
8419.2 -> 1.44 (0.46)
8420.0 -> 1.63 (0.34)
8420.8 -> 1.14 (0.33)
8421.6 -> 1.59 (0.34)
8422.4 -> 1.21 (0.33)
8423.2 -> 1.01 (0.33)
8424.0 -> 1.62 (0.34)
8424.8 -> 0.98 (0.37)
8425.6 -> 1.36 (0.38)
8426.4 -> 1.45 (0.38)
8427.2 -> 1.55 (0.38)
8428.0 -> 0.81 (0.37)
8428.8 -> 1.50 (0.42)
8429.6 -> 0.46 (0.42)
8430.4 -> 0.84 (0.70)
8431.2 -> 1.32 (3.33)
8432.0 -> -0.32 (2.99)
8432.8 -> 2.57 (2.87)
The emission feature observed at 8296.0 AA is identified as [N II] 6583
